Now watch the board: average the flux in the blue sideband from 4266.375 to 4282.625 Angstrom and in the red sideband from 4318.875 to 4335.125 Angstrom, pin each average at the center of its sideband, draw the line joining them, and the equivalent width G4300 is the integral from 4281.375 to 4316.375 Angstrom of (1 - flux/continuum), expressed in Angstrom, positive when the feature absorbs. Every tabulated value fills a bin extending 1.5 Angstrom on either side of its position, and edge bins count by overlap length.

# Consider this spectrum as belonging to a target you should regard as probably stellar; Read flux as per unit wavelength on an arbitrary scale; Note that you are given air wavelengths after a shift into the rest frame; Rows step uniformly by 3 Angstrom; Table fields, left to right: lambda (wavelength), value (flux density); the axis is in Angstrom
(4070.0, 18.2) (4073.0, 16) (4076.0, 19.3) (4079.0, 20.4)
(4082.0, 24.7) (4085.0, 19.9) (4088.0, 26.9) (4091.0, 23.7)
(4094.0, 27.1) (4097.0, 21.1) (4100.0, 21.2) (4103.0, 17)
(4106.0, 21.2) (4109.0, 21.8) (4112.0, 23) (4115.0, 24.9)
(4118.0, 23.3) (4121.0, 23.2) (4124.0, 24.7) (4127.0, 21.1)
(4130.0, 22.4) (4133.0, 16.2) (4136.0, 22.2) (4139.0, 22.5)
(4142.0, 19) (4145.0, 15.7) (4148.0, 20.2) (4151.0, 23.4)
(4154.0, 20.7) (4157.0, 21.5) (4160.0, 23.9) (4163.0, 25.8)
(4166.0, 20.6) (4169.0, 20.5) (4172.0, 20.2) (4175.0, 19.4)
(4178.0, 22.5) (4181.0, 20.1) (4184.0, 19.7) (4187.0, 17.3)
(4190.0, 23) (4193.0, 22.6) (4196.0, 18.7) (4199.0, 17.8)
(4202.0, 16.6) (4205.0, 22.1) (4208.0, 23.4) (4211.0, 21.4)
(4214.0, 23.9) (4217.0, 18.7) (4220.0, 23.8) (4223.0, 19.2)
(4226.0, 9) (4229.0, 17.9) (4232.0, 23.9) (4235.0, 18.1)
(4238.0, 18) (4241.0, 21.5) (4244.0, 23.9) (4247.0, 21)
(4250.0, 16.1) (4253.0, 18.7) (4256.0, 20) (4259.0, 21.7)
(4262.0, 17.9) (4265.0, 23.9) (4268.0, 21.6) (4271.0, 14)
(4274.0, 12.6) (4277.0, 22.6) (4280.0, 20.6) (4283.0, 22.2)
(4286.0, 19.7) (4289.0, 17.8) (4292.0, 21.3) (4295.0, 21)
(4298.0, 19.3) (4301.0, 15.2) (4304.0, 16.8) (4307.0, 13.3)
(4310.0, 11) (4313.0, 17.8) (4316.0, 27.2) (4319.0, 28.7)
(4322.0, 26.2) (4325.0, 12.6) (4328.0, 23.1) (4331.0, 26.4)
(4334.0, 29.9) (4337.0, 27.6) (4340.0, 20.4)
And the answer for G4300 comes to 4.5 Angstrom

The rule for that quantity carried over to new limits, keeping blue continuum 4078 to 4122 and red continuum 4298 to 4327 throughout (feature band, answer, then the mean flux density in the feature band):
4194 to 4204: 1.30 Angstrom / 18.2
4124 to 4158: 2.01 Angstrom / 20.6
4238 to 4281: 0.34 Angstrom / 19.7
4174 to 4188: 0.86 Angstrom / 19.9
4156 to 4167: -0.80 Angstrom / 23.1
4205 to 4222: -1.25 Angstrom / 22.1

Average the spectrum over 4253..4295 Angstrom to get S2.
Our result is 19.7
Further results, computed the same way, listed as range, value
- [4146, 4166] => 22.3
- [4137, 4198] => 20.9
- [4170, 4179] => 20.6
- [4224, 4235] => 17.2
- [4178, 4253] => 19.9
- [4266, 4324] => 19.4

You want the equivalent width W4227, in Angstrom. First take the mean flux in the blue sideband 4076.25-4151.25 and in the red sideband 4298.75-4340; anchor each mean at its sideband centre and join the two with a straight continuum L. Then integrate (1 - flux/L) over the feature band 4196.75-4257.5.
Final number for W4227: 4.8 Angstrom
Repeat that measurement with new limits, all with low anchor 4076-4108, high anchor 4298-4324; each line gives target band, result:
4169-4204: 1.83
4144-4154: 0.62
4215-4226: 0.75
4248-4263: 0.82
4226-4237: 1.08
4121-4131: -0.50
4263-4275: 1.01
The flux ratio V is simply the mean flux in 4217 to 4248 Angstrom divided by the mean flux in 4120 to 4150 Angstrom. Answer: 0.94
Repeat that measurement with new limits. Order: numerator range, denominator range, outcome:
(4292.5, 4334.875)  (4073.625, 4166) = 0.94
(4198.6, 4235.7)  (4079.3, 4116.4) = 0.87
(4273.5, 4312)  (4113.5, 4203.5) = 0.86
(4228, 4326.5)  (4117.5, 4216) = 0.93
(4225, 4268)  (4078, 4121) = 0.87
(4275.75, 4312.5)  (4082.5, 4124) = 0.81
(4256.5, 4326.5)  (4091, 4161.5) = 0.89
